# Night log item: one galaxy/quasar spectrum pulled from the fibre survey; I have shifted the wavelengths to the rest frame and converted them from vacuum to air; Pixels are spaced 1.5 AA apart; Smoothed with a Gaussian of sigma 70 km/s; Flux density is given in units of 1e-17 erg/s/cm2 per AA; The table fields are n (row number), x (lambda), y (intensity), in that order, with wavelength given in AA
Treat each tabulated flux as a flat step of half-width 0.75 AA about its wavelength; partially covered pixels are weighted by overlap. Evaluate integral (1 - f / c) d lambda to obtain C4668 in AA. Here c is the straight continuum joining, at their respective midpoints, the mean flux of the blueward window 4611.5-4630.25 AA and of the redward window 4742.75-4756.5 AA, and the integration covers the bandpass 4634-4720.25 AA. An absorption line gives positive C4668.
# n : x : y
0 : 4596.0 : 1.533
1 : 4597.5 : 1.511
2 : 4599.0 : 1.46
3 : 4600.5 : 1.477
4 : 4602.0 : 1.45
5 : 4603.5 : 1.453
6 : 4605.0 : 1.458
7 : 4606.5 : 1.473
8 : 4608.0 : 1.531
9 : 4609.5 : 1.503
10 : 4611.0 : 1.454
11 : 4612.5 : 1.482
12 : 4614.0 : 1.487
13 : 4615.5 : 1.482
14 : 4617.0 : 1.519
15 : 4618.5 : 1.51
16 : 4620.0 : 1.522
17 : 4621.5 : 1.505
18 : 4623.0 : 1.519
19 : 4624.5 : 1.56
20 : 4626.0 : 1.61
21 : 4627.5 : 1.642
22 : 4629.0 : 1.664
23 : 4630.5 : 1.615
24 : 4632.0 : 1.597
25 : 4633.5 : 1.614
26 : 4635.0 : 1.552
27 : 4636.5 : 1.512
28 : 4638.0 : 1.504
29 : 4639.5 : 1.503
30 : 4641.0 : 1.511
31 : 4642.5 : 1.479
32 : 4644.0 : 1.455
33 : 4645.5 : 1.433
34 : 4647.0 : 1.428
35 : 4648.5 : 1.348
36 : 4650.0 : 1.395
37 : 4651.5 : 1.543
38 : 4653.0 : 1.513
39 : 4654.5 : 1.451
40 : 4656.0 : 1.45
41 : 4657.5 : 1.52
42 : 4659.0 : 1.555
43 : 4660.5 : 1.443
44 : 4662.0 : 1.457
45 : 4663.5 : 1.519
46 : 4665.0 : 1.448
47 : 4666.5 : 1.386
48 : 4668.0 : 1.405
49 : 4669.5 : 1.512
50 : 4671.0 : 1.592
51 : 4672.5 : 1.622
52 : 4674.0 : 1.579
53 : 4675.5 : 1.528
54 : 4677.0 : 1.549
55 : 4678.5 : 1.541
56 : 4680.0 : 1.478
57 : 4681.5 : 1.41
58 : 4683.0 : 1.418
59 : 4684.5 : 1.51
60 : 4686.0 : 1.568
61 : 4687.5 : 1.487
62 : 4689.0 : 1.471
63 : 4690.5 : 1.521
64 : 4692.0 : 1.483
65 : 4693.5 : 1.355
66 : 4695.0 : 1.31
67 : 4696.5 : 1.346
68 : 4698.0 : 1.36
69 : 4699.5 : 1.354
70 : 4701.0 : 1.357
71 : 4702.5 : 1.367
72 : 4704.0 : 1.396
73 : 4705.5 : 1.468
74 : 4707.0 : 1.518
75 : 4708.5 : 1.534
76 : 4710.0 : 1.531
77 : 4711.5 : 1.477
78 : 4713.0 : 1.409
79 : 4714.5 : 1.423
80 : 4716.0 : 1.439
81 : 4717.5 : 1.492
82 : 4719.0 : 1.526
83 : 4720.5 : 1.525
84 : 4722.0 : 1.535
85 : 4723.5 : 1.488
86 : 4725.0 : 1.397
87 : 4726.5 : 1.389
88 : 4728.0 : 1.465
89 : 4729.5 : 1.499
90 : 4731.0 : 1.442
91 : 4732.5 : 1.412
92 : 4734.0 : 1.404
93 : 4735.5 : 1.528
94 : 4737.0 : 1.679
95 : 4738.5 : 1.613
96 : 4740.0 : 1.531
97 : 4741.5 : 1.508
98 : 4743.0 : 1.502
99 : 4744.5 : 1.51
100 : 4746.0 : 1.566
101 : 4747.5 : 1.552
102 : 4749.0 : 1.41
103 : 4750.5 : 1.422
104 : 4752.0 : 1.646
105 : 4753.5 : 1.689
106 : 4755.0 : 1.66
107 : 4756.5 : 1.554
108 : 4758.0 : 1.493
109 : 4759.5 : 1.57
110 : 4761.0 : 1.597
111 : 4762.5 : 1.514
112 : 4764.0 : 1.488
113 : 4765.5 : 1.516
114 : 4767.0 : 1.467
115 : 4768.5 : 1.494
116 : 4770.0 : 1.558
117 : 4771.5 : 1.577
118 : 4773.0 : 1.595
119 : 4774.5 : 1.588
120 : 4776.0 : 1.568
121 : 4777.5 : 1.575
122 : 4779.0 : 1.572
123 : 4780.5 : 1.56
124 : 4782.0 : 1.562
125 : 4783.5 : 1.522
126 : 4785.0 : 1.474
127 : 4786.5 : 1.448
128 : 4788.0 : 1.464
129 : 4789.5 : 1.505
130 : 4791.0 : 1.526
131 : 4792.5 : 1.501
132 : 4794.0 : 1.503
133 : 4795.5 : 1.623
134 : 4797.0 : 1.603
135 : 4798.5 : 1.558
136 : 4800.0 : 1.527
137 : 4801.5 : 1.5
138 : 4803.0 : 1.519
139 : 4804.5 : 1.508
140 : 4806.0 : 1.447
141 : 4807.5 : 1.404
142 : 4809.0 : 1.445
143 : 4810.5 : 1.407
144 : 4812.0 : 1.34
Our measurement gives 4.3 AA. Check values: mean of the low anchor 1.54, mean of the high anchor 1.55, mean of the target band 1.47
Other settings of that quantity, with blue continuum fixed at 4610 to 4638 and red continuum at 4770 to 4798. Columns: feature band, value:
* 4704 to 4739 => 1.4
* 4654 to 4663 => 0.4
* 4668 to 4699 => 1.3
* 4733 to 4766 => 0.0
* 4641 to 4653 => 0.7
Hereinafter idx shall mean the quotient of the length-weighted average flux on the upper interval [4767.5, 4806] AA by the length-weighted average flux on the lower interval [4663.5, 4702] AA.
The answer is 1.0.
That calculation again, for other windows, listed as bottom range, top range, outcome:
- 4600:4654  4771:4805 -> 1.02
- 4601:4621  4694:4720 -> 0.96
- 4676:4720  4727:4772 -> 1.05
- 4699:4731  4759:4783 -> 1.06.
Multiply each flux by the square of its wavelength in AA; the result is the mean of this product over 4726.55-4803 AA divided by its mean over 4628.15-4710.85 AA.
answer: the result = 1.08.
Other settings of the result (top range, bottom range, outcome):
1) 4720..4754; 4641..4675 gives 1.05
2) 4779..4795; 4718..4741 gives 1.04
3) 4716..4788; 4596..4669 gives 1.07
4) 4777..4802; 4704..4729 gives 1.07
